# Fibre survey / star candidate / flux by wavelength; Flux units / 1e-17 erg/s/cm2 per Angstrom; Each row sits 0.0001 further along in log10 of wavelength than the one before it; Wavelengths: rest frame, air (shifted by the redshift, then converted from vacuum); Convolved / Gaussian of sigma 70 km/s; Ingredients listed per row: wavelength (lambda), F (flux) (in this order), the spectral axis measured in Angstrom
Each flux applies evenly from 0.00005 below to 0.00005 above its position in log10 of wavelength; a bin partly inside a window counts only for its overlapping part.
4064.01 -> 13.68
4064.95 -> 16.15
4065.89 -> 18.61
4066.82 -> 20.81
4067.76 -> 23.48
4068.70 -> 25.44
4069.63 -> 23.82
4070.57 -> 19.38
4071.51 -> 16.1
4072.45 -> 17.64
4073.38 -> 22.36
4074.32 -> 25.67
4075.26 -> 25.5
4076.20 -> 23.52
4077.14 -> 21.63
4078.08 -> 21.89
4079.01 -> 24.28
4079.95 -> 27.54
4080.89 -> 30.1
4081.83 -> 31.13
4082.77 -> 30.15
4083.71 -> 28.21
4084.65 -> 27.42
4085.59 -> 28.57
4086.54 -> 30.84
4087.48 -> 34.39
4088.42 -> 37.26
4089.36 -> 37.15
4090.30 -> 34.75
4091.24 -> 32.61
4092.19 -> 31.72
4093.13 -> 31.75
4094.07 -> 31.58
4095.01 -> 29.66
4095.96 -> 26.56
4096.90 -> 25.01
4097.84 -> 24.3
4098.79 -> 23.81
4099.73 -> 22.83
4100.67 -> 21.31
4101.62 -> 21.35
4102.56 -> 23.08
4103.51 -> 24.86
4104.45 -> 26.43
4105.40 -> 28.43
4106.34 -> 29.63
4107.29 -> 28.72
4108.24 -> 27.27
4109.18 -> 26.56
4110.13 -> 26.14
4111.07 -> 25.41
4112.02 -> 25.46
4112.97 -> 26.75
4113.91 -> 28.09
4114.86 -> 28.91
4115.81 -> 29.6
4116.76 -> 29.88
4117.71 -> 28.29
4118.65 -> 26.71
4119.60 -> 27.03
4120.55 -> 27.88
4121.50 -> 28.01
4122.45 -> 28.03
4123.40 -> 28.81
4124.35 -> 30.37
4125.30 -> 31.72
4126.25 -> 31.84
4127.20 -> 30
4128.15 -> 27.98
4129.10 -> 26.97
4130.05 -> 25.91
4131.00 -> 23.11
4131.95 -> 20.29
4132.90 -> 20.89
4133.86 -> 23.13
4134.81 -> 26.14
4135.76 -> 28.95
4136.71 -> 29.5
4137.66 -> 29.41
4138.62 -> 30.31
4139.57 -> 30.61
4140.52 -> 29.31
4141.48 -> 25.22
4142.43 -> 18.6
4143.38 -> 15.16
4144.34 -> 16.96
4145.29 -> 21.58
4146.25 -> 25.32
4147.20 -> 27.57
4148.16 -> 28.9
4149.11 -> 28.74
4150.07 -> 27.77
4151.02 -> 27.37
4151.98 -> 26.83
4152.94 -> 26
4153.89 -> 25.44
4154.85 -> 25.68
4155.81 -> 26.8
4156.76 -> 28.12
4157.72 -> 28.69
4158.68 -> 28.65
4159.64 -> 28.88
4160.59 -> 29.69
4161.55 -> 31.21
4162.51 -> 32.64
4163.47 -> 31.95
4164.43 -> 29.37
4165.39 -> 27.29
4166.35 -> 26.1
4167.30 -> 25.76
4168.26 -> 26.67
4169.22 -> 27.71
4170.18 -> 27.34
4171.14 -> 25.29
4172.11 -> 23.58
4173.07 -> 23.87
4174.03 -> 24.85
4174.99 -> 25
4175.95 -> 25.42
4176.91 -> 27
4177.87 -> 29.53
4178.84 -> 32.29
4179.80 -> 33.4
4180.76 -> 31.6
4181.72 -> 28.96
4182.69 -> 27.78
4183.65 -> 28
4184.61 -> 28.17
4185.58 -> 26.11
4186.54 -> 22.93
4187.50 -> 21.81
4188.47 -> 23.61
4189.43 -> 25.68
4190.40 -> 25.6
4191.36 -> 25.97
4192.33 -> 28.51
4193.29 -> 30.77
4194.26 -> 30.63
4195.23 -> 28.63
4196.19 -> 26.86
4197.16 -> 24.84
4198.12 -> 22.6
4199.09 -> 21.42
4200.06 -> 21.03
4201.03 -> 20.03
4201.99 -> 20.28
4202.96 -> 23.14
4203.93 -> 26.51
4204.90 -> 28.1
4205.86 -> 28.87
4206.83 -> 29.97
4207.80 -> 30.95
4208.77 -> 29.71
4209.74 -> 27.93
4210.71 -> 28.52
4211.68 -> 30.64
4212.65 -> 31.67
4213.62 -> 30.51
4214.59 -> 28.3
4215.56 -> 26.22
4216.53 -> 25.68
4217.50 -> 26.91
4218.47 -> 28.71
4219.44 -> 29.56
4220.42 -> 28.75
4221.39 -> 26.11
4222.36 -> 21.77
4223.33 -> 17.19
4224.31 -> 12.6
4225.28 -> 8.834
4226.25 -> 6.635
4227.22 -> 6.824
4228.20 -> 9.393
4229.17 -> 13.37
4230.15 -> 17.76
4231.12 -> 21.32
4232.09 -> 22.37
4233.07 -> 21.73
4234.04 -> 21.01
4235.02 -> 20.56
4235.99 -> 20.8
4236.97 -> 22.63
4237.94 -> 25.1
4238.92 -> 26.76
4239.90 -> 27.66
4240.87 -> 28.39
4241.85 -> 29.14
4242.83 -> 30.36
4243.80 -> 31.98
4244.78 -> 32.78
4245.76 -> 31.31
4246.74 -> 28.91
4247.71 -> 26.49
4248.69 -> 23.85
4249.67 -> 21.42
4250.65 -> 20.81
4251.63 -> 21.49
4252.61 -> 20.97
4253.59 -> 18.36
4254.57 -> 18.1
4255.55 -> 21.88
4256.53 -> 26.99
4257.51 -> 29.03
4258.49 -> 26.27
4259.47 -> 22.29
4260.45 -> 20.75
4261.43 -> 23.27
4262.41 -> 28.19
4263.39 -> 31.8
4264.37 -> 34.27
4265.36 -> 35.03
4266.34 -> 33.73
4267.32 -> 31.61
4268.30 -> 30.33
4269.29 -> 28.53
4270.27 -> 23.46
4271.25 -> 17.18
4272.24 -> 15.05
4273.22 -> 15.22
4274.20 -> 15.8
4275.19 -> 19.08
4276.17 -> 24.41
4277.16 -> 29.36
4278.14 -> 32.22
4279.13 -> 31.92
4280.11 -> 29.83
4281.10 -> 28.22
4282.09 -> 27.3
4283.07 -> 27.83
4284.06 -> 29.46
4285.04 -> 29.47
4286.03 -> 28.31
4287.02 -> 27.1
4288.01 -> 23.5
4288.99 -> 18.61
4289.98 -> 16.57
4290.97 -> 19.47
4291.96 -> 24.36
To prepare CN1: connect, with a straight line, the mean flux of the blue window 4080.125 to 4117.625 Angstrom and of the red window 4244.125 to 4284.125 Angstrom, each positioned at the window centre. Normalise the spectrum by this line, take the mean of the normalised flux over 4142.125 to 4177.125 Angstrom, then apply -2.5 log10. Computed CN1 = 0.042 mag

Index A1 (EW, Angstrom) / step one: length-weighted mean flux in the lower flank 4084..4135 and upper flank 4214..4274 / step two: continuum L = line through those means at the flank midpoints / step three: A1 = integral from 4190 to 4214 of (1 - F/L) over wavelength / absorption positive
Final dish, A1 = -1.9 Angstrom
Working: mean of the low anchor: 27.8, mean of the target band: 26.9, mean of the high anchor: 23.7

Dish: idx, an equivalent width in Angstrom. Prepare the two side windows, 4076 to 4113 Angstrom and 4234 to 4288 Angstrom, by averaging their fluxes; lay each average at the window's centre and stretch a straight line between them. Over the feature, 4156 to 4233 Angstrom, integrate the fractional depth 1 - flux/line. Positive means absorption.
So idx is 3.4 Angstrom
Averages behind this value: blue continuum 27.8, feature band 25.5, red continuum 25.9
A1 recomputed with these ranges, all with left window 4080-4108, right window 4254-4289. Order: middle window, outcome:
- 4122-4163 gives 1.6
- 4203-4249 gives 3.9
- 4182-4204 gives 1.6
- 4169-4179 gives 0.4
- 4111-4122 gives 0.2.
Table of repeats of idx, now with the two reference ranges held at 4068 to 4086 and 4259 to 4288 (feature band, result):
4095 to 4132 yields -2.6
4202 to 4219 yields -1.4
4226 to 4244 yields 3.4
